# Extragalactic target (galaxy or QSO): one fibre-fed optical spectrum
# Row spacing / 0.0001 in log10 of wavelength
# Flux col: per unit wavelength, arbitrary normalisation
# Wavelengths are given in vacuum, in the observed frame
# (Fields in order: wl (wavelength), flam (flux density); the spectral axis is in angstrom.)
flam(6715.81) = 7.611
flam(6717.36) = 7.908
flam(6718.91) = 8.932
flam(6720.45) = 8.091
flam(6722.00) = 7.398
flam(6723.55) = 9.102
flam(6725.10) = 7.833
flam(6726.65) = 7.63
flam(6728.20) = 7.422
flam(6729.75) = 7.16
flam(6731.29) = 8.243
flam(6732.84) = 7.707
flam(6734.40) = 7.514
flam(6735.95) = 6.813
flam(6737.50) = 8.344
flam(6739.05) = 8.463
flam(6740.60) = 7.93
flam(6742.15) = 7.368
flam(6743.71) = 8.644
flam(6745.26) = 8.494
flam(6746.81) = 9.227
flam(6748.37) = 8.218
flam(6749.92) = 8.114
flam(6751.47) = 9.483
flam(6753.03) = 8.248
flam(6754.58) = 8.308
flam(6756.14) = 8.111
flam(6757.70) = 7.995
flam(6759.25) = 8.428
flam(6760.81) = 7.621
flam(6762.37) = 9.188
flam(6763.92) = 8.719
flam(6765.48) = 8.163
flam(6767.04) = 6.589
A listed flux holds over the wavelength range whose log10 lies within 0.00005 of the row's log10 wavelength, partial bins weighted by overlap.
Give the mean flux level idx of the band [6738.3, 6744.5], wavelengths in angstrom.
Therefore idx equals 8.1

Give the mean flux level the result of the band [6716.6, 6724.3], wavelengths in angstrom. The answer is 8.28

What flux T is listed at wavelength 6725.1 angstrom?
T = 7.833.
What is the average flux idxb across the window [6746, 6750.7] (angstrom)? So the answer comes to 8.53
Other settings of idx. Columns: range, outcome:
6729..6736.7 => 7.49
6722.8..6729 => 7.98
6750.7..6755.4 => 8.67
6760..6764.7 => 8.51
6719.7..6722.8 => 7.74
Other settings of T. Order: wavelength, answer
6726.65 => 7.63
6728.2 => 7.422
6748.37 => 8.218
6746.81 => 9.227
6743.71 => 8.644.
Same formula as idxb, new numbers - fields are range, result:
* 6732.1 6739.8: 7.76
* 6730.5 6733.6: 8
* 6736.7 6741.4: 8.25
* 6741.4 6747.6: 8.43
